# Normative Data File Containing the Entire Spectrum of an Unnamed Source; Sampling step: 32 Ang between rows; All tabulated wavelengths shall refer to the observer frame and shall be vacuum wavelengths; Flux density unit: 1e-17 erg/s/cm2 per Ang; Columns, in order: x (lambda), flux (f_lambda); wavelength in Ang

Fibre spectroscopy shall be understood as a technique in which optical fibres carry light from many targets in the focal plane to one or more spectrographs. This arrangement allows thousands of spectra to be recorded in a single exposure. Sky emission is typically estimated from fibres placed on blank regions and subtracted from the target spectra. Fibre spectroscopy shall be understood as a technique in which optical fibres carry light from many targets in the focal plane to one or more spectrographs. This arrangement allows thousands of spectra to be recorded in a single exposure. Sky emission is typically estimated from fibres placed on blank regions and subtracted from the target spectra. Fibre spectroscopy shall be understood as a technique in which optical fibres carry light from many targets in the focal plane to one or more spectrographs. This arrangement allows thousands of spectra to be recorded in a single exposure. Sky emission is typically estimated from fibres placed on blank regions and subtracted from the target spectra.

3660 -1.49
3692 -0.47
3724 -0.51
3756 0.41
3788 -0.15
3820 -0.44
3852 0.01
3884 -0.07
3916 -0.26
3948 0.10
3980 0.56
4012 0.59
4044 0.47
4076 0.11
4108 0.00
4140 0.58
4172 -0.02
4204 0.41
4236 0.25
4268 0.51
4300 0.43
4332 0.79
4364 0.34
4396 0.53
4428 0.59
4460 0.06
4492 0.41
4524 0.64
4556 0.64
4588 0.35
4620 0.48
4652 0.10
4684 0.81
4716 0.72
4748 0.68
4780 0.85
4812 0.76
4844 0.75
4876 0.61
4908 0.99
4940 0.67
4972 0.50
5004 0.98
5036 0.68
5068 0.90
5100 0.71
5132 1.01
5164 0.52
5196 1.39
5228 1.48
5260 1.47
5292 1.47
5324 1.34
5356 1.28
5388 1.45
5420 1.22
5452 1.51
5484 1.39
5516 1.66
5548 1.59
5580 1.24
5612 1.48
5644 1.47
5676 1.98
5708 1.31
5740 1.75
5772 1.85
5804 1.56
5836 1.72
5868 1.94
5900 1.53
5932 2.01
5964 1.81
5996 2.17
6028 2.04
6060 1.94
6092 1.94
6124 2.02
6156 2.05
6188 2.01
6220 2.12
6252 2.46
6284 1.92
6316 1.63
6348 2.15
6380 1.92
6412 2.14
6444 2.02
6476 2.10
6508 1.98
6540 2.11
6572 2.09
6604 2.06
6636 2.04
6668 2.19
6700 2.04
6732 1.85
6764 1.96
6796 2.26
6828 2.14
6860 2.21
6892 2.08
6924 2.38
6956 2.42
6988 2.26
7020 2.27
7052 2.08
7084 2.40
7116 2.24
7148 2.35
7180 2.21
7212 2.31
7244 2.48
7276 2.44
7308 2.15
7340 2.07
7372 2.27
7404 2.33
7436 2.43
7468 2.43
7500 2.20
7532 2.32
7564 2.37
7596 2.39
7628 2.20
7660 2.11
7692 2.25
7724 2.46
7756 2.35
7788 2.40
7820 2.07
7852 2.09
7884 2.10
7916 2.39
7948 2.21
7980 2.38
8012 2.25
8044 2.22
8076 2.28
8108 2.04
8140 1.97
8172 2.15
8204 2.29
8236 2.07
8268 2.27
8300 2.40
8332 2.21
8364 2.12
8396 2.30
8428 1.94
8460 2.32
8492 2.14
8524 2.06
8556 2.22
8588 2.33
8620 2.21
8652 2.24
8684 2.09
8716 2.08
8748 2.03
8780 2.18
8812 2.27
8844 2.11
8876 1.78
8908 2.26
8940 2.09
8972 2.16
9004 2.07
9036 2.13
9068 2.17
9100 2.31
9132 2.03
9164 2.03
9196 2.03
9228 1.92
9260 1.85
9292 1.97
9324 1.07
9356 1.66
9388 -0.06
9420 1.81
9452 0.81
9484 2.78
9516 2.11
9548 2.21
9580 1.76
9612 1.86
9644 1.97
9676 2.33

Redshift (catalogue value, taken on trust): 0.30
